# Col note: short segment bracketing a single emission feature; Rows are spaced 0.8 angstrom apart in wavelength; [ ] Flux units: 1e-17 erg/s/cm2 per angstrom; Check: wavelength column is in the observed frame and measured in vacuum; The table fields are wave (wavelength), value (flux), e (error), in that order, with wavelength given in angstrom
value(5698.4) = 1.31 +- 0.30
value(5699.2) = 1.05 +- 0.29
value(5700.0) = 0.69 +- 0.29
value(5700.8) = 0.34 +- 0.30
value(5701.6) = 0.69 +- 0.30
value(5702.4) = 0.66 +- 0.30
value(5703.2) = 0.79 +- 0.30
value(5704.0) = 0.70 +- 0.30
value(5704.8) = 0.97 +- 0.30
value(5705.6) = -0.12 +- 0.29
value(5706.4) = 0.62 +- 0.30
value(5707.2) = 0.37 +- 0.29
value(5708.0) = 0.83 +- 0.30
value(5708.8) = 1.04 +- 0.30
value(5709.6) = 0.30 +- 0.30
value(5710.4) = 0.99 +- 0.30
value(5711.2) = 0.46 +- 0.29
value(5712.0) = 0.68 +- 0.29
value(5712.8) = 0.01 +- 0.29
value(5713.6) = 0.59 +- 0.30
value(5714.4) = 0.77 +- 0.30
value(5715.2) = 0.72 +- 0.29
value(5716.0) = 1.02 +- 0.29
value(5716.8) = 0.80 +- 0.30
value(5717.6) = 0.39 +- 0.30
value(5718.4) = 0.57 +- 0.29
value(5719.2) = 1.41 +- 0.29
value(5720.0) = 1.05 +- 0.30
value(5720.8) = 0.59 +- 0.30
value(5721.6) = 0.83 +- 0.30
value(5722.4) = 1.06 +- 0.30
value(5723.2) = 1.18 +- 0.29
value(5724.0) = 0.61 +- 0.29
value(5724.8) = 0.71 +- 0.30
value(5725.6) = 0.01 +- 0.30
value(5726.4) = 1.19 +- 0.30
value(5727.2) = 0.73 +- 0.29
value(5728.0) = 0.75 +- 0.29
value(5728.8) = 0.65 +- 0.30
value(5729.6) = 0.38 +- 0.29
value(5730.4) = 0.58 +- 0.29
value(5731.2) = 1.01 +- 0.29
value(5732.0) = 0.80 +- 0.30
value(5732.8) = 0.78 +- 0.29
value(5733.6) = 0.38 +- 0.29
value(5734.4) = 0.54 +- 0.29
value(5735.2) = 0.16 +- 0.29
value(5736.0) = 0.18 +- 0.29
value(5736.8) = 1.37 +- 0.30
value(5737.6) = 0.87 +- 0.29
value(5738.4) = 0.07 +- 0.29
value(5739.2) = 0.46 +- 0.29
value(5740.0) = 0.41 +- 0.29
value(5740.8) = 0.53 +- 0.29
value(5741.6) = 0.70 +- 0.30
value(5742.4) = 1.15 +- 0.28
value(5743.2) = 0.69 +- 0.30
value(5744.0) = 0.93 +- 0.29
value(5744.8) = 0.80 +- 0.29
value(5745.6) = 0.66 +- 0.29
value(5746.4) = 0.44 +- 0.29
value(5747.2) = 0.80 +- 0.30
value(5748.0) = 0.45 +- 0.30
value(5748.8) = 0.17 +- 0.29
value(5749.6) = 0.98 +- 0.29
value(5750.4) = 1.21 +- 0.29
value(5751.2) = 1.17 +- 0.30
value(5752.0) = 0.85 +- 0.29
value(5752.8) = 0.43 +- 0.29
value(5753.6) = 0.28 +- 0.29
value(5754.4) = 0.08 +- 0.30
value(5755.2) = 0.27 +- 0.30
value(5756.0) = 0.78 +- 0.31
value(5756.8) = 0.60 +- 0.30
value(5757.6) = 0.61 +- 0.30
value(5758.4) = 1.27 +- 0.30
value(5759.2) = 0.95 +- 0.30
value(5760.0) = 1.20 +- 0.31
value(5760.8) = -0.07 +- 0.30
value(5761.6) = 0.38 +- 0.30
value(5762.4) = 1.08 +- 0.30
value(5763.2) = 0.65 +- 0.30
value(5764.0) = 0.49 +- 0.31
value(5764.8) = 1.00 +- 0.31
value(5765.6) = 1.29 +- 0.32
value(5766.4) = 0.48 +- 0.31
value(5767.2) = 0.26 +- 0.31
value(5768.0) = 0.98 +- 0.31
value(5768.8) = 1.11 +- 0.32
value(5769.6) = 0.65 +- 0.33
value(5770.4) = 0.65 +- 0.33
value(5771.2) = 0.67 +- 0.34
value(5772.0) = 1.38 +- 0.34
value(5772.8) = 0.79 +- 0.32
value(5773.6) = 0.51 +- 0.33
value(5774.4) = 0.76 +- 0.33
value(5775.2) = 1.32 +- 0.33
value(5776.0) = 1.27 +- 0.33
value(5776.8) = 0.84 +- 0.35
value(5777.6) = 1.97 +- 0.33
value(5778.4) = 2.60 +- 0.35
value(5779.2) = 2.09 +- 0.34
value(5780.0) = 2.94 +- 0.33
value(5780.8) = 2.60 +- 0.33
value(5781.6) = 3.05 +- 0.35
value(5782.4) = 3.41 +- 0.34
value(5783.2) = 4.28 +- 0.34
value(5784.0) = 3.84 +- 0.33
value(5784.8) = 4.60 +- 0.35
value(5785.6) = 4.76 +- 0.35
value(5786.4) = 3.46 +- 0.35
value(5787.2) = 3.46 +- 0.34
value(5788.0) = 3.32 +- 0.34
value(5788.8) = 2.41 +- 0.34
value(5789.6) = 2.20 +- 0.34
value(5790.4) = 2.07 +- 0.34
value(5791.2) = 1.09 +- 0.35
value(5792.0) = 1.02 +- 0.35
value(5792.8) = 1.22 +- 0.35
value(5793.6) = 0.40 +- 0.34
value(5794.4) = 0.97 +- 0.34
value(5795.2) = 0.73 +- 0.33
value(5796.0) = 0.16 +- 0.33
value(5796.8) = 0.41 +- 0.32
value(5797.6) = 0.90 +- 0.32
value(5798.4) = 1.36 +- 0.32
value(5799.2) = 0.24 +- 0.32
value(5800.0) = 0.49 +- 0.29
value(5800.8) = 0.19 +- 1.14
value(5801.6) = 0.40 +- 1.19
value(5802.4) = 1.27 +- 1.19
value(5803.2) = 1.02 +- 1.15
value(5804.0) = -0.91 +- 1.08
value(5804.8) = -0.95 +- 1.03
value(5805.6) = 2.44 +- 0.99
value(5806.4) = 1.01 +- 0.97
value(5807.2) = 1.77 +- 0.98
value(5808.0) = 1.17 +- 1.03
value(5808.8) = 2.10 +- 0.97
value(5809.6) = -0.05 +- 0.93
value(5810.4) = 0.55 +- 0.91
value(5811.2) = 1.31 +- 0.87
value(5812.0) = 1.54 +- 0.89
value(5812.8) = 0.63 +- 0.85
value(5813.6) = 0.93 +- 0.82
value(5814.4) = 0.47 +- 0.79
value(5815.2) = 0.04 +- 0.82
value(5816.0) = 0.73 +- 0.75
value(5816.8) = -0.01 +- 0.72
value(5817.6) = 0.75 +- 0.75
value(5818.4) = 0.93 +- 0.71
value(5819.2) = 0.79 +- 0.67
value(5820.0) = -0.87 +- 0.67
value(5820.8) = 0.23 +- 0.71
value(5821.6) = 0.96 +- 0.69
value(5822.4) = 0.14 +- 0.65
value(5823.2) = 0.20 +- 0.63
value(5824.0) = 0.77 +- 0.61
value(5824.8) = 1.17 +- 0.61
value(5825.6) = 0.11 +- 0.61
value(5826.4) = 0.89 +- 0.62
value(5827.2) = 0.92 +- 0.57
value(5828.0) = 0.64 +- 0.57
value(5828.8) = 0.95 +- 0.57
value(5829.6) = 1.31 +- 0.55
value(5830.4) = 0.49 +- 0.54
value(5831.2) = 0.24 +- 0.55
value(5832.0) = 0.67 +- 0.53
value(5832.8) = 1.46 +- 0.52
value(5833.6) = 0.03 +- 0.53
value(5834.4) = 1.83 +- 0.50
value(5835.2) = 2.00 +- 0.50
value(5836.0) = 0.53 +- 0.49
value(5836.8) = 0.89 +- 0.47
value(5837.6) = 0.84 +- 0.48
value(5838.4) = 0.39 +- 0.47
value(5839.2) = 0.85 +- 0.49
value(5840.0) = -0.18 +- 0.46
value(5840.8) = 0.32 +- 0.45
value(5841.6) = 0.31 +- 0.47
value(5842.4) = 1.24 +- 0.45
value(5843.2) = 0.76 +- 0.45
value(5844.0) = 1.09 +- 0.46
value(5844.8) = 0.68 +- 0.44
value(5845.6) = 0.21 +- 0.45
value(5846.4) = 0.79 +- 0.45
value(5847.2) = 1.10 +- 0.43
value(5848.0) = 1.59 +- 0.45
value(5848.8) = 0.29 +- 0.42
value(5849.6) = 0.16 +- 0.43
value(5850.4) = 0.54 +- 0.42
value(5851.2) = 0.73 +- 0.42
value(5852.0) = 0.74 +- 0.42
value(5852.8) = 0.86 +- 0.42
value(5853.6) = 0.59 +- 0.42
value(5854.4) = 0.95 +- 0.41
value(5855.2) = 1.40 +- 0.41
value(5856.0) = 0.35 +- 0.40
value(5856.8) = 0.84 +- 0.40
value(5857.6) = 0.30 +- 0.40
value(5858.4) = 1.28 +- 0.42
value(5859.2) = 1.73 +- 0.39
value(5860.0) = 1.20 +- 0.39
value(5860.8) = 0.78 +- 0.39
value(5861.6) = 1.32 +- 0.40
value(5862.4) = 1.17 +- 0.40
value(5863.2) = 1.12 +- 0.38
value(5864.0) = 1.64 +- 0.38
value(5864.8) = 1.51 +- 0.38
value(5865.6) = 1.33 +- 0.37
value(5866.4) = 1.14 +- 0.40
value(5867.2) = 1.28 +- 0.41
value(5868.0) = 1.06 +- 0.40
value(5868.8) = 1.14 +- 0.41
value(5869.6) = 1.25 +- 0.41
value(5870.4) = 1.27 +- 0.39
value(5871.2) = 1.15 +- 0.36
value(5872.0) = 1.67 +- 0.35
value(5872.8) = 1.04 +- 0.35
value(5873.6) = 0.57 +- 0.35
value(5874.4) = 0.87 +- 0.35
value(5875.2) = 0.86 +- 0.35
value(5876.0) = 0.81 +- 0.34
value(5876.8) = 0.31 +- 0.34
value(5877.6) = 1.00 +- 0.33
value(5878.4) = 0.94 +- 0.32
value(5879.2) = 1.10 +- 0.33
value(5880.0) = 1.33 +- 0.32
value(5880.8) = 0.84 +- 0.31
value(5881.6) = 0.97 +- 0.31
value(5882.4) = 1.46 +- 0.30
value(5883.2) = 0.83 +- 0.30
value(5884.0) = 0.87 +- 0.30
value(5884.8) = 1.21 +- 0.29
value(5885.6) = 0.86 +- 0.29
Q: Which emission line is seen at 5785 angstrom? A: [O II]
